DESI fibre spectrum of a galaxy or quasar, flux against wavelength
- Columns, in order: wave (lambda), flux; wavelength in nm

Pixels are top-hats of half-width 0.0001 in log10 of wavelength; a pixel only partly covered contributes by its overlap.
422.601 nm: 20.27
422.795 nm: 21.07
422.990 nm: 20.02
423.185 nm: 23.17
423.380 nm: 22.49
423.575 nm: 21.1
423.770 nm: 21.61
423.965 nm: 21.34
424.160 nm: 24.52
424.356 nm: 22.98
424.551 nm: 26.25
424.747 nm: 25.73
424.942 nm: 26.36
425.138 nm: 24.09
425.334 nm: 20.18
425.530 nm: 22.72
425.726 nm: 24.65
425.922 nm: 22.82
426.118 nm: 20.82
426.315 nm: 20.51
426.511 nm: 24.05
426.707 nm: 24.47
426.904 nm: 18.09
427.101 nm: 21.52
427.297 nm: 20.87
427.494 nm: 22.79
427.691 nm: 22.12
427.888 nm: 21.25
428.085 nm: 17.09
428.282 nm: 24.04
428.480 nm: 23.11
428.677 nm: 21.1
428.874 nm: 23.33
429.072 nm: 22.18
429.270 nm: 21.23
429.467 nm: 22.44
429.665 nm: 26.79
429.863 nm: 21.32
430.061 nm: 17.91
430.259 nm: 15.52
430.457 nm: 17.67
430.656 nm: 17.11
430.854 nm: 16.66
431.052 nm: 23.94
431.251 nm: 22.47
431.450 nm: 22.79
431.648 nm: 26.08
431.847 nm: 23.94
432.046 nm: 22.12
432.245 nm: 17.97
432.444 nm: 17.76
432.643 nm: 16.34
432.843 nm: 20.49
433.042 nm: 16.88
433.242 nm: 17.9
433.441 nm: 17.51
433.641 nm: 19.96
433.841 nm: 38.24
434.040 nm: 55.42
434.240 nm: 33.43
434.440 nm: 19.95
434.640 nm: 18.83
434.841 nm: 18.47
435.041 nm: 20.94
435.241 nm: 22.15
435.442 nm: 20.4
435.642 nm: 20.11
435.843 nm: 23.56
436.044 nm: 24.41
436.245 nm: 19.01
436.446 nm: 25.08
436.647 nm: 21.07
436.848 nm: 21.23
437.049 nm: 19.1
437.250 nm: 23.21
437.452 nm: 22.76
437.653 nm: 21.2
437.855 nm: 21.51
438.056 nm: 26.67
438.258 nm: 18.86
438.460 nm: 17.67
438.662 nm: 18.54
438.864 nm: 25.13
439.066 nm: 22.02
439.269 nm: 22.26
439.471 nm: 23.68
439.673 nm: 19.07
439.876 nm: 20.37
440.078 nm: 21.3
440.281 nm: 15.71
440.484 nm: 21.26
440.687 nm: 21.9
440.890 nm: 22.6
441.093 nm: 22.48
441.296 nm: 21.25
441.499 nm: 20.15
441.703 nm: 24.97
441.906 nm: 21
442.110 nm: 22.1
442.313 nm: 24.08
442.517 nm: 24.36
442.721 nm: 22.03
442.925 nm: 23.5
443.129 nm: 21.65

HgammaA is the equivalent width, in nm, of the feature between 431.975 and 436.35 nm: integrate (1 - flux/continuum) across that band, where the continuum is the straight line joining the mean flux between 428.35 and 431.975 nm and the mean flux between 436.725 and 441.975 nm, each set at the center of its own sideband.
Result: -0.29 nm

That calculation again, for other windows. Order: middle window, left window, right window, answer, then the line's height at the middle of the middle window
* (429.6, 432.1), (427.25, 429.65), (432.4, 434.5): 0.27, 23.5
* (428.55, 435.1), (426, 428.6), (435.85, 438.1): -0.11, 21.9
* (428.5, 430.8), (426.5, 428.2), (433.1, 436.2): 0.17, 22.3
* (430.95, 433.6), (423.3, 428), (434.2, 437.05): 0.19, 22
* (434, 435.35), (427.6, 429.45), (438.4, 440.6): -0.29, 21.2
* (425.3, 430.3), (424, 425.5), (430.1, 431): -0.34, 20.5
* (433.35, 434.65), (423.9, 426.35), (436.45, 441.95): -0.45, 22.2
